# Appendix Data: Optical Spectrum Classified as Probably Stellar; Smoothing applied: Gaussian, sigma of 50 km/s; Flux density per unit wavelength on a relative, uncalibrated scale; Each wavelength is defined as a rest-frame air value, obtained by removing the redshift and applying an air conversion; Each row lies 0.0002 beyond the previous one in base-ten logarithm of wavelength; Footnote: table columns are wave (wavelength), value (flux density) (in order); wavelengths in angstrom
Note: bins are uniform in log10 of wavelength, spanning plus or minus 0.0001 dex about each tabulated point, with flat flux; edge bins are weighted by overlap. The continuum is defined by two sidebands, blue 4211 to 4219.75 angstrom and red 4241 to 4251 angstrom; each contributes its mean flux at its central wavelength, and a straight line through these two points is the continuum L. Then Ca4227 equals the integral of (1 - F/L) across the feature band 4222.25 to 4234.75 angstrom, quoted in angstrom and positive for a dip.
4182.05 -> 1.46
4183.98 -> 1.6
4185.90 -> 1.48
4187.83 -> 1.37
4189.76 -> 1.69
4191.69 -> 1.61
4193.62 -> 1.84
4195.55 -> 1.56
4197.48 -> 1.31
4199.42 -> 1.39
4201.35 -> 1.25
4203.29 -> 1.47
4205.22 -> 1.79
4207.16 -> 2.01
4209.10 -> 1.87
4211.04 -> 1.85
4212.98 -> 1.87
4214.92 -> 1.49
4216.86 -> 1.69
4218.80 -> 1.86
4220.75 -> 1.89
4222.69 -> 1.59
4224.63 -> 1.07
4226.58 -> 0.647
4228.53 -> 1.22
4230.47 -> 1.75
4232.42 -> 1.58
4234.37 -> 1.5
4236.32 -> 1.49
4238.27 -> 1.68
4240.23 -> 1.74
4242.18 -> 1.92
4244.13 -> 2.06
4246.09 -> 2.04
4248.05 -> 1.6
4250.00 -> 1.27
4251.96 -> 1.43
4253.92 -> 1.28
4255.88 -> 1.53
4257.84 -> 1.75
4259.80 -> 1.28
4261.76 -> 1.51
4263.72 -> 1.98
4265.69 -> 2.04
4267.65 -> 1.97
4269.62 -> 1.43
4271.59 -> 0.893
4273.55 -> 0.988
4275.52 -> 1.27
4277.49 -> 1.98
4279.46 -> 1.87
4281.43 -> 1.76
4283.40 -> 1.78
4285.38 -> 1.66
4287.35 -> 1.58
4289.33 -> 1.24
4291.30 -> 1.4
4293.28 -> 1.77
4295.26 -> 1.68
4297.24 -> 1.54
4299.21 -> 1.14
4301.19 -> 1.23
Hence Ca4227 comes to 3.1 angstrom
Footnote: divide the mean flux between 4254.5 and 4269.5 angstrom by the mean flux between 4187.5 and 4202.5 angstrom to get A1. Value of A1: 1.12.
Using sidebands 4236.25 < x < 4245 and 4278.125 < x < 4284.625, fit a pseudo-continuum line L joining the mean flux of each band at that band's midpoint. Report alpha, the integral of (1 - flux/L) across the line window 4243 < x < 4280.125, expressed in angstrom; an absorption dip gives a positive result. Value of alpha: 4.5 angstrom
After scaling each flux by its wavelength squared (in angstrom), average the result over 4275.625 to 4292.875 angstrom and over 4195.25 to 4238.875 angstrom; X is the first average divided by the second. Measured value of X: 1.1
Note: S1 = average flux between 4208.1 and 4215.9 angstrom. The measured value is 1.77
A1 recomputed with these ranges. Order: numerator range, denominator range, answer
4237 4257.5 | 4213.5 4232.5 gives 1.12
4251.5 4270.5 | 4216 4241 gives 1.07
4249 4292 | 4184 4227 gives 0.97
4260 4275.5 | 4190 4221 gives 0.91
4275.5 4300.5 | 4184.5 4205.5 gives 1.05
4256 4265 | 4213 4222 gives 0.94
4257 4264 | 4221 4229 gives 1.33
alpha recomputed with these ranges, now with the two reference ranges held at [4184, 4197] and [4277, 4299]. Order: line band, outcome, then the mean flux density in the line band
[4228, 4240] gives 0.34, 1.56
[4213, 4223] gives -0.81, 1.73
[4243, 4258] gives -0.01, 1.62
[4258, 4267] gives -0.53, 1.72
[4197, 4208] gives 0.33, 1.54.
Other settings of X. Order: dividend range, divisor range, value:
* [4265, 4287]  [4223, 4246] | 1.06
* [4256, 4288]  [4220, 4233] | 1.19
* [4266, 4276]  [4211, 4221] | 0.79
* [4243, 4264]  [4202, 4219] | 0.93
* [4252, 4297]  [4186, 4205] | 1.08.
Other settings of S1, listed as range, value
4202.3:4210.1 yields 1.78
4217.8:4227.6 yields 1.41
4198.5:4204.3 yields 1.37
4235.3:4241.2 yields 1.63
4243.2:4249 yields 1.9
